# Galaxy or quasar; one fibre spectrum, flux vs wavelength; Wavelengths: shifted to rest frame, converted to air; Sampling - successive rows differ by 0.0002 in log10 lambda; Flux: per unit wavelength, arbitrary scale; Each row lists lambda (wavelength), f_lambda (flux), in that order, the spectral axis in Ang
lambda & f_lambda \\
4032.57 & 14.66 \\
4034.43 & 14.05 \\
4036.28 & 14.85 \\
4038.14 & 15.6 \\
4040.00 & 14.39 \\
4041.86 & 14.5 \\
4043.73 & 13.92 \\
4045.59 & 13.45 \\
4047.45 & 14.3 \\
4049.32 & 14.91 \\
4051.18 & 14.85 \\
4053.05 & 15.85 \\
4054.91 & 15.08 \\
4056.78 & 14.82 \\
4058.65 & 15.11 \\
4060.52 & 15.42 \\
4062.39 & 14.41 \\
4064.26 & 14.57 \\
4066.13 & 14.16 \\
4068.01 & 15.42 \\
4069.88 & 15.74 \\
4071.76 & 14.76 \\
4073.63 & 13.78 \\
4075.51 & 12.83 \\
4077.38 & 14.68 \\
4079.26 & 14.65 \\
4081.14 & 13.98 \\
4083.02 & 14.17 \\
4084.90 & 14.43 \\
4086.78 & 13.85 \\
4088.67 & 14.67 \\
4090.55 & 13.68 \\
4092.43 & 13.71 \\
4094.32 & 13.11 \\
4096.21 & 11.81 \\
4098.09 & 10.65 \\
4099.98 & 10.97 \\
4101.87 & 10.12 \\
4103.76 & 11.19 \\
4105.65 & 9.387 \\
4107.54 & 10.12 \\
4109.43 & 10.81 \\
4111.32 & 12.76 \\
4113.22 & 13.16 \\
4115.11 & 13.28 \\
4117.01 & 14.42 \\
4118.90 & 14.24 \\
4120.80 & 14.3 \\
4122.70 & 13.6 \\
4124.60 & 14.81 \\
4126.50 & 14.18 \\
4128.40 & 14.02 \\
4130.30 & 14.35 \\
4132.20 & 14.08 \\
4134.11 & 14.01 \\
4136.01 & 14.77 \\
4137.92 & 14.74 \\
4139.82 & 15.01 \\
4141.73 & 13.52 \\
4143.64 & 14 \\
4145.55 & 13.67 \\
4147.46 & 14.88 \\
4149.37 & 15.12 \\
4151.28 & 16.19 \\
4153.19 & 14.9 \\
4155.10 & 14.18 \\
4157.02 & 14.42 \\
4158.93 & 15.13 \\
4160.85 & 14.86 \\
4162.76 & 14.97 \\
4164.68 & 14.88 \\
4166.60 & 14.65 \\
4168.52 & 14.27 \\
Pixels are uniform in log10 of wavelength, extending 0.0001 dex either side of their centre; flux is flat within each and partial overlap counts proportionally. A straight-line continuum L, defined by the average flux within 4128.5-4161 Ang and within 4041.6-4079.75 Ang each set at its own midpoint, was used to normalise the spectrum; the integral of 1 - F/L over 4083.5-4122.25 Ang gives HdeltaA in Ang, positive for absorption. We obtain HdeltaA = 5.4 Ang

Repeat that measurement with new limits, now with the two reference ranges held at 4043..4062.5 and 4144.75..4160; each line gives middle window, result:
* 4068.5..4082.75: 0.4 Ang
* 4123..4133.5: 0.4 Ang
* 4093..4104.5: 2.6 Ang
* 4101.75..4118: 3.3 Ang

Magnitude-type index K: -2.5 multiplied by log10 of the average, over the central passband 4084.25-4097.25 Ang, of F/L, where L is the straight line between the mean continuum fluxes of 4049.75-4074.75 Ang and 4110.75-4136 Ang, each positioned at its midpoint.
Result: 0.07 mag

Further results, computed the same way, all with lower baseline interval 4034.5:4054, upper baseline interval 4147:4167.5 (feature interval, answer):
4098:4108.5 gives 0.38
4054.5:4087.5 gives 0.01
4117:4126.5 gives 0.04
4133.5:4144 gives 0.04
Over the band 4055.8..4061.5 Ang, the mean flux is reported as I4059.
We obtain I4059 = 15.1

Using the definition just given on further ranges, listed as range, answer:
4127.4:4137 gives 14.2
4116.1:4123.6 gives 14.1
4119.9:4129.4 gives 14.2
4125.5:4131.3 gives 14.2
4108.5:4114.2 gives 12.3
